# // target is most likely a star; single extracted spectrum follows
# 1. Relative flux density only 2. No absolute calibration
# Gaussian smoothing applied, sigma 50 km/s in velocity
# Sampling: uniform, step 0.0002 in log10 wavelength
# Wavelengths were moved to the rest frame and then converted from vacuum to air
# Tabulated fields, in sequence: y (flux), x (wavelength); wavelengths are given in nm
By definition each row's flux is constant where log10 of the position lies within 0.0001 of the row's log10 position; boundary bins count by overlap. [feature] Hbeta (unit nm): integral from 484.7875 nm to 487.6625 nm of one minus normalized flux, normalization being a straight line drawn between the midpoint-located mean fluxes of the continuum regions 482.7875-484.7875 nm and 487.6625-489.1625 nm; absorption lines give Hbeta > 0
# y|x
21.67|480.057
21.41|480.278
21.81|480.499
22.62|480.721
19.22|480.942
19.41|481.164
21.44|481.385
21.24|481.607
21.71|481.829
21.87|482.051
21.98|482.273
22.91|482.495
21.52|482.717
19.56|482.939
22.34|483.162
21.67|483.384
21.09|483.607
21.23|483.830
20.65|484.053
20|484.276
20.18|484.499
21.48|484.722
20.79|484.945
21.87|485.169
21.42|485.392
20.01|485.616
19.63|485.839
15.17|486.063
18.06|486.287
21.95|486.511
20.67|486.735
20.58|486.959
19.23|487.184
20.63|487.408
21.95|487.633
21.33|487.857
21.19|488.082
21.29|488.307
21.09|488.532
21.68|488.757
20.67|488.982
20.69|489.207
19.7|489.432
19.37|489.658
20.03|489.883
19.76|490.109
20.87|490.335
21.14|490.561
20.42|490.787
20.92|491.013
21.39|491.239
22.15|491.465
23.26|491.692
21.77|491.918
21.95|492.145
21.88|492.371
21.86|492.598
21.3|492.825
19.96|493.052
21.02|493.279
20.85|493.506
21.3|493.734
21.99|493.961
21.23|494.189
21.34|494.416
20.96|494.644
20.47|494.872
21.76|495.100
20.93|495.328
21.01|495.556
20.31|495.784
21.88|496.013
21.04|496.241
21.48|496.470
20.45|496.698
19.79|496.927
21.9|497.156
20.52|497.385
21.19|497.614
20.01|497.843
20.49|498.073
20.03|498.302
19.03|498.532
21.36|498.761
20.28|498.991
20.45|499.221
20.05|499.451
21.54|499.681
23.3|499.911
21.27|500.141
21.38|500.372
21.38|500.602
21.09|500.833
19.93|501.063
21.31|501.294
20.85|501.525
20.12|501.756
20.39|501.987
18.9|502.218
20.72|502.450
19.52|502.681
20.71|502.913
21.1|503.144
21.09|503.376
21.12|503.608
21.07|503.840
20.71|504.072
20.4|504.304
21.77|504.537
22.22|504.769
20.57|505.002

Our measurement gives 0.131 nm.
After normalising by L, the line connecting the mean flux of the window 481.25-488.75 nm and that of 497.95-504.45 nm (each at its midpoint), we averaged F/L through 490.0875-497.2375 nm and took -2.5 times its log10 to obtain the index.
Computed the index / -0.023 mag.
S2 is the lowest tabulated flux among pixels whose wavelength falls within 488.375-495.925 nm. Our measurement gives 19.37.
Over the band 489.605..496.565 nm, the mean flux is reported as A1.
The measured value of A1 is 21.2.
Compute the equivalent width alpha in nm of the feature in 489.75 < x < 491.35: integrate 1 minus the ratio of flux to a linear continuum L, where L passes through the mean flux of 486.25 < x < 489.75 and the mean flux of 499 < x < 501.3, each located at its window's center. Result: 0.01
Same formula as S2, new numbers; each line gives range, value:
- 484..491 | 15.17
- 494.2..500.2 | 19.03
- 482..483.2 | 19.56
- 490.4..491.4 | 20.42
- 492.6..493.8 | 19.96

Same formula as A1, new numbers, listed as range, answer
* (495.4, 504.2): 20.8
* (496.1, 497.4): 20.9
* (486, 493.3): 20.8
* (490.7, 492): 21.7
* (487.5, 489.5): 21.1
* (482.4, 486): 20.9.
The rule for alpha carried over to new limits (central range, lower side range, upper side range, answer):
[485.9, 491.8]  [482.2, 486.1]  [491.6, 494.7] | 0.168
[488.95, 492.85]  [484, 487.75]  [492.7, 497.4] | -0.073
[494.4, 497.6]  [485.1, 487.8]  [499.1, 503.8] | -0.067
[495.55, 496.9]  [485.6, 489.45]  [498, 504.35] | -0.025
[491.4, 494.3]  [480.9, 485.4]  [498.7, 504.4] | -0.084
